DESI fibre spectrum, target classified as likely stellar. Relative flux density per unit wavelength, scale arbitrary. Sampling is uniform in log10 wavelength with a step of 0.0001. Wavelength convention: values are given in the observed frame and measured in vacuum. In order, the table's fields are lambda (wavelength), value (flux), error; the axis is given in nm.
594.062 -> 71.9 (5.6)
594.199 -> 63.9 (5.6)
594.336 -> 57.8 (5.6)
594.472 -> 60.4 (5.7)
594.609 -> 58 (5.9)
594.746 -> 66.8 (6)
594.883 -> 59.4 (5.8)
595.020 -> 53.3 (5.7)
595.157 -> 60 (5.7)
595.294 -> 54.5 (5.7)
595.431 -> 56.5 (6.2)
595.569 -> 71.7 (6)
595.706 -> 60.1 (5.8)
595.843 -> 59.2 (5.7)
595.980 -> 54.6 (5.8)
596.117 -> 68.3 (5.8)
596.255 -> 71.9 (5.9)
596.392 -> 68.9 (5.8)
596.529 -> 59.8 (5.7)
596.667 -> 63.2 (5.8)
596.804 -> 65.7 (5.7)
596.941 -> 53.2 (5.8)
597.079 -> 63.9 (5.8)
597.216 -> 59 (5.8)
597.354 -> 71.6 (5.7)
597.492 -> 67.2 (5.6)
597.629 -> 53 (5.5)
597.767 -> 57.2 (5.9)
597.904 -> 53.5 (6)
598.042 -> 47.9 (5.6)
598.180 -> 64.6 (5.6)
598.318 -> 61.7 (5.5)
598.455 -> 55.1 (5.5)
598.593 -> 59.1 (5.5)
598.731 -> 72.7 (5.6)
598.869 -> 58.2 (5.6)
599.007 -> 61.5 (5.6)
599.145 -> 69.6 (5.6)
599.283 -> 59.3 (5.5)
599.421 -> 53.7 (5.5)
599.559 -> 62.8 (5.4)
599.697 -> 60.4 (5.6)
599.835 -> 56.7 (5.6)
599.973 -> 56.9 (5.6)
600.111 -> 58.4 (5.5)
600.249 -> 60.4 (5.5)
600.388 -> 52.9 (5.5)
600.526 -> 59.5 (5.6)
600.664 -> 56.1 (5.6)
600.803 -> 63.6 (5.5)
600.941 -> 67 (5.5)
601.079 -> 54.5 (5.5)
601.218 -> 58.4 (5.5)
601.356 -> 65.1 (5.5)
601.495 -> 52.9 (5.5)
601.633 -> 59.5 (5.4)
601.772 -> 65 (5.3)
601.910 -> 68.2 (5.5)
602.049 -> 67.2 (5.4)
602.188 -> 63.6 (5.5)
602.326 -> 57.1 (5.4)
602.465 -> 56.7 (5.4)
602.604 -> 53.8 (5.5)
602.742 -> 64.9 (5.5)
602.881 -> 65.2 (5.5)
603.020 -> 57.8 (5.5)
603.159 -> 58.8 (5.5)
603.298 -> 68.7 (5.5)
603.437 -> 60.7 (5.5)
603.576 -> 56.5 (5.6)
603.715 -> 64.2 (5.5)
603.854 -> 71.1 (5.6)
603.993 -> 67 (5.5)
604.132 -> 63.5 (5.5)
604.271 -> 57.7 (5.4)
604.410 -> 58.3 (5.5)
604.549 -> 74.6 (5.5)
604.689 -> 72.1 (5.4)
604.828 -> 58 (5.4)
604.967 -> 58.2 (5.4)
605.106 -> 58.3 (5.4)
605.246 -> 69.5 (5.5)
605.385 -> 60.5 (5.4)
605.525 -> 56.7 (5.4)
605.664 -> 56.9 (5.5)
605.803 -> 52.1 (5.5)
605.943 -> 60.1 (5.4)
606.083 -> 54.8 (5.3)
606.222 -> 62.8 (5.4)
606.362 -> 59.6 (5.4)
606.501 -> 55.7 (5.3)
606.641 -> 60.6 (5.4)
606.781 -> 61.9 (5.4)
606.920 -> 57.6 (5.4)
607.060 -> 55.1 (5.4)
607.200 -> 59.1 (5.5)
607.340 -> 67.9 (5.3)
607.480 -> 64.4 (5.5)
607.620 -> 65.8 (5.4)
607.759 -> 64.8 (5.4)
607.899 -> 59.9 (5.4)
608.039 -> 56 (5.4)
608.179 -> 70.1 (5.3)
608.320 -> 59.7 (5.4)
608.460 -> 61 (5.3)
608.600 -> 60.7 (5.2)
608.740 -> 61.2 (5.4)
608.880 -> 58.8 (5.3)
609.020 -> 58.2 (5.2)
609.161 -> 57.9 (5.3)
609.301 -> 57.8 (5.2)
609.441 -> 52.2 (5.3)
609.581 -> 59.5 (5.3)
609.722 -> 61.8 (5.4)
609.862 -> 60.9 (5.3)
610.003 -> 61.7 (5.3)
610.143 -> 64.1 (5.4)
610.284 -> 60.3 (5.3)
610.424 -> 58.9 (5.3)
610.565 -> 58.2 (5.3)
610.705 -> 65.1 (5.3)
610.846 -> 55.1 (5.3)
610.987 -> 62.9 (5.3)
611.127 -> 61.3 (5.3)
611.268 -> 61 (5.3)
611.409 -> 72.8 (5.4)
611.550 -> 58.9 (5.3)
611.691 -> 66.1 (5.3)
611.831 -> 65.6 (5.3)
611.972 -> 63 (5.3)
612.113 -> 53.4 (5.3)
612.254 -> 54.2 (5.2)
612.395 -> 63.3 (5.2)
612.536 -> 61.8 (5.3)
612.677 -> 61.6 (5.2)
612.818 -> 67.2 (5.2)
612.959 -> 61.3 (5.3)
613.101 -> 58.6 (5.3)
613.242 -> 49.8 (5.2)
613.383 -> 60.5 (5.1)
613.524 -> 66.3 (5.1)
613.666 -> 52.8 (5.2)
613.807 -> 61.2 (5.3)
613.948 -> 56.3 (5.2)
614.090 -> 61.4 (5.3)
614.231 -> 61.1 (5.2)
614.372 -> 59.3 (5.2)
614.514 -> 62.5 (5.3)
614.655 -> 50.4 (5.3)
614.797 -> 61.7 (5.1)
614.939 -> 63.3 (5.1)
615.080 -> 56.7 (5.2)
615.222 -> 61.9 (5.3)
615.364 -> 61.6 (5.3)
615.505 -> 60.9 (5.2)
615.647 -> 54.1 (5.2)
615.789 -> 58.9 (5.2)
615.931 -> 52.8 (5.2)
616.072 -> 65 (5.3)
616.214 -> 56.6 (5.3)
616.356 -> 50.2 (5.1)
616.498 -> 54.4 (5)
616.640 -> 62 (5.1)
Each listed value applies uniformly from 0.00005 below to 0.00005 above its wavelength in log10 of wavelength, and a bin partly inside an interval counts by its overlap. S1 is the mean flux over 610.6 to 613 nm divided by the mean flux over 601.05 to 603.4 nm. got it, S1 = 1.0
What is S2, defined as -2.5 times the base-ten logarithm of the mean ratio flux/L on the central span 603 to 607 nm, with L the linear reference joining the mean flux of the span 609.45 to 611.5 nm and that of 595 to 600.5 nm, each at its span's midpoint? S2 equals 0.00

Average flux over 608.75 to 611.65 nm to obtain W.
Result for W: 60.4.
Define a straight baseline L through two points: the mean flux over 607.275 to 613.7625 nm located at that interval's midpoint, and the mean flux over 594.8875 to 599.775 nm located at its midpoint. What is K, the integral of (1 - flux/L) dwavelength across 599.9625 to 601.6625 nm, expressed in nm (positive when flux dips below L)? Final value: 0.06 nm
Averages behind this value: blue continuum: 60.9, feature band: 58.9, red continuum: 61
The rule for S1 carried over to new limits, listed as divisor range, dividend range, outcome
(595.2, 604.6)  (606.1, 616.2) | 0.99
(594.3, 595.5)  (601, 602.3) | 1.05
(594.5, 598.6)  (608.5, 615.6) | 0.99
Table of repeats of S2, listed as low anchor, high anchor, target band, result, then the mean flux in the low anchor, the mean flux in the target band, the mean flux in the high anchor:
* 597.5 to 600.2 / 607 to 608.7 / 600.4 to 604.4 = -0.02 mag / 59.3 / 61.4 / 62.1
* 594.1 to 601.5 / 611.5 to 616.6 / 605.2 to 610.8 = -0.01 mag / 60.5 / 60.2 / 59.3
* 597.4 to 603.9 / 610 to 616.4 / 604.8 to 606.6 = 0.03 mag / 60.4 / 58.8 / 60.1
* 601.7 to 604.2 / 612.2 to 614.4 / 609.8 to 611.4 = -0.01 mag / 62.8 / 61.3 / 59.9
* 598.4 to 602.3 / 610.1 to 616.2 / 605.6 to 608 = 0.01 mag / 60.6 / 59.9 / 60.3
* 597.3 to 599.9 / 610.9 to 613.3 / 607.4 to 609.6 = 0.01 mag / 60.2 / 60.6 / 61.4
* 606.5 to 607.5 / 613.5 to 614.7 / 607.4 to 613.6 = -0.02 mag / 60.4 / 61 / 58.9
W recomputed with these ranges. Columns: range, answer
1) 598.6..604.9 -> 61.6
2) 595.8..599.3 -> 61.6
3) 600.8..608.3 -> 61.5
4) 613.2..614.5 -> 59.1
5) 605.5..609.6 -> 59.7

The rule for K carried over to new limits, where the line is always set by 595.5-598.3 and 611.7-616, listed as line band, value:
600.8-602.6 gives 0.00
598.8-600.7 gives 0.07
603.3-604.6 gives -0.06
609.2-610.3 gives 0.01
